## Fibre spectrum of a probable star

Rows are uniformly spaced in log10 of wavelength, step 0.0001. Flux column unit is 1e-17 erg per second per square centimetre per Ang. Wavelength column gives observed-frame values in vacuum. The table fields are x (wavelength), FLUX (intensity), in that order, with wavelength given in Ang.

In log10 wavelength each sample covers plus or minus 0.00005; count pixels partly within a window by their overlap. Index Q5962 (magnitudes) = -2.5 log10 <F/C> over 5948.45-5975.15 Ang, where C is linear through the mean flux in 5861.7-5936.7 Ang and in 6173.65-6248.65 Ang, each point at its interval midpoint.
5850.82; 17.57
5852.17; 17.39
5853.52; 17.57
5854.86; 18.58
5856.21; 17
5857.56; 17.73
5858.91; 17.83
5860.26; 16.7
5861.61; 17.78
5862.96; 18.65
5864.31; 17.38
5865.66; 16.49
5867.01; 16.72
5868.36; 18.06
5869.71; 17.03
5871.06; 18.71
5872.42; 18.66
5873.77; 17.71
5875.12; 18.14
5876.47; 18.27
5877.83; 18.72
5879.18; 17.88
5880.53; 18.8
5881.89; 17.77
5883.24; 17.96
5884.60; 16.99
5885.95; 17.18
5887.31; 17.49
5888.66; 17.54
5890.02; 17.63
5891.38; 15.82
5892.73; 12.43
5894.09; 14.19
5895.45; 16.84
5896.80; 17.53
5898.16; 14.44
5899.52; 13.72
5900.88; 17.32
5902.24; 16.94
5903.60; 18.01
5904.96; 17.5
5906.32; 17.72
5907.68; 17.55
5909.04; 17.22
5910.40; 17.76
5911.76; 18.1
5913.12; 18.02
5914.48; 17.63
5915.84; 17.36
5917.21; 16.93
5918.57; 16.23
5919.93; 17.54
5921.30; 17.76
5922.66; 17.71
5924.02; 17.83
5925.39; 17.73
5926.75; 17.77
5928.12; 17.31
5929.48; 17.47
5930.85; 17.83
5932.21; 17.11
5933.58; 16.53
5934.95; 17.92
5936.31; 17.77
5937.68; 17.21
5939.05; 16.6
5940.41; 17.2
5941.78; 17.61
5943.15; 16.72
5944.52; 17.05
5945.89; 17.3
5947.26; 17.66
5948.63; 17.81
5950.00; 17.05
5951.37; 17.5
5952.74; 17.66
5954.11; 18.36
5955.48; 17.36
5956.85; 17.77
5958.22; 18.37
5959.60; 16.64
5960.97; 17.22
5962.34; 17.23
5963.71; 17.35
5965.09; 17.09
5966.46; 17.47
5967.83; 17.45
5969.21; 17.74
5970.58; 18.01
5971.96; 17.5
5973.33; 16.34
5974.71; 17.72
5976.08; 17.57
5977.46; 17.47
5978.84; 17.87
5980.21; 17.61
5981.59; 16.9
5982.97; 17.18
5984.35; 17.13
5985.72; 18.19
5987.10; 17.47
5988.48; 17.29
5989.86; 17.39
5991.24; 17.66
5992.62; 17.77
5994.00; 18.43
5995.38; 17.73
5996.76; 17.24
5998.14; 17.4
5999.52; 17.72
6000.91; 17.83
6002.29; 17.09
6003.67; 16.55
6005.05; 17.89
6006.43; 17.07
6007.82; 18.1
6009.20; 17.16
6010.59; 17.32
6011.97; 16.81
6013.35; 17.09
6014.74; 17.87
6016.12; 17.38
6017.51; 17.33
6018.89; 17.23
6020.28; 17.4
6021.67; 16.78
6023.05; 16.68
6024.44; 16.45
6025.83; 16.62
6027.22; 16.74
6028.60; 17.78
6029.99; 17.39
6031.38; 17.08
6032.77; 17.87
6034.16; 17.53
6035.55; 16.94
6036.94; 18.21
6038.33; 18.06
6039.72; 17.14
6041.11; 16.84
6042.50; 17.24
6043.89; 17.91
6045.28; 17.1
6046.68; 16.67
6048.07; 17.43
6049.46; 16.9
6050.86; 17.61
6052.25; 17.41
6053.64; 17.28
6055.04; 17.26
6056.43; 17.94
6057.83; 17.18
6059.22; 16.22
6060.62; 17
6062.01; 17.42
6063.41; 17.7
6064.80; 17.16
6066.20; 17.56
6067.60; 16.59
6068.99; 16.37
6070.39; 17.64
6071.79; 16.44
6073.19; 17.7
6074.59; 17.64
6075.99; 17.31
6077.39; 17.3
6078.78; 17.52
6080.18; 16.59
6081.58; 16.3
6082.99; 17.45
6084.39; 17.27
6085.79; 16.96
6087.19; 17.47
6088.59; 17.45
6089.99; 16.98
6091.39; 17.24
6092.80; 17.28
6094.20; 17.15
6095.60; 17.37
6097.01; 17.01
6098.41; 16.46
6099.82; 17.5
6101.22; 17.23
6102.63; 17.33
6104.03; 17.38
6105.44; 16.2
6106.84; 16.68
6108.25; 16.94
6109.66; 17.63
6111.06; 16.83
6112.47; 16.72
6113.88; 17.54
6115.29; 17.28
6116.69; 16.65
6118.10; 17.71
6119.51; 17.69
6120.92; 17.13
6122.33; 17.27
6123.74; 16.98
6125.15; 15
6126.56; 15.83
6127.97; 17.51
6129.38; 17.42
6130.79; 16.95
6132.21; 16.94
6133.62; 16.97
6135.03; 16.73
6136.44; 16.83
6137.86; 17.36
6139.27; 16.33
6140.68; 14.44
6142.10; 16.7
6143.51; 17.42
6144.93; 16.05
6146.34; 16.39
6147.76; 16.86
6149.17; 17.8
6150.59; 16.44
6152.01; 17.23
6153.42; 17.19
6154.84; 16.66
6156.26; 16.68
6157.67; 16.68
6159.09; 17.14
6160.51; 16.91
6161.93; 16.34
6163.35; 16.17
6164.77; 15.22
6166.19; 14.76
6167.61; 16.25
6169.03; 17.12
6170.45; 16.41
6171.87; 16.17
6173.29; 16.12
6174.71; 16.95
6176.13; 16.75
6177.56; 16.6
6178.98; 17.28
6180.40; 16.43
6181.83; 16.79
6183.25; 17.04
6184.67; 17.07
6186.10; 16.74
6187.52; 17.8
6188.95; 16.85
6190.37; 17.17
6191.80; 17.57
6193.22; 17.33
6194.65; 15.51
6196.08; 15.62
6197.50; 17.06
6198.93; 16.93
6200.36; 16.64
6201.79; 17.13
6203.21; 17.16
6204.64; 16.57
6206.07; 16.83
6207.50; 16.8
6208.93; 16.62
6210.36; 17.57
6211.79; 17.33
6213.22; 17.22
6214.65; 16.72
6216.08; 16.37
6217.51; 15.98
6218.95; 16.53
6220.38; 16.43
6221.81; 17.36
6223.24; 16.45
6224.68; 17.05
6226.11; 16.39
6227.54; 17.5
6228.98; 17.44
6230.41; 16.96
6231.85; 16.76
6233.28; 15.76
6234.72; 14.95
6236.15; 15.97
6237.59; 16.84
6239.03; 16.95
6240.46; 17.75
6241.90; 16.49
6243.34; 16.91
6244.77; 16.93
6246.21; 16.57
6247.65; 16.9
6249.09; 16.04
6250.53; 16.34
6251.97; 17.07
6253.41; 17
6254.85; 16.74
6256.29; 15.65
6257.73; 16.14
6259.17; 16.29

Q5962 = -0.02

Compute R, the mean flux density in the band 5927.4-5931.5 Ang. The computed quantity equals 17.5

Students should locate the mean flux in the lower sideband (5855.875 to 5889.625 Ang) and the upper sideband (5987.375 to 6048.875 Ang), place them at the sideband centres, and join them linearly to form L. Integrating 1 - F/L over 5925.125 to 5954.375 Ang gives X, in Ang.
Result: 0.3 Ang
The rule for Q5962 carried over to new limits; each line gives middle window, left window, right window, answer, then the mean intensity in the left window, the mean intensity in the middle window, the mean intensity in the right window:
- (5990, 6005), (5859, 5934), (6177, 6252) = -0.027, 17.3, 17.6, 16.8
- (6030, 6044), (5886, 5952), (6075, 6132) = -0.025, 17.1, 17.5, 17.1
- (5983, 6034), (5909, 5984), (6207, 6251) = -0.005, 17.4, 17.4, 16.7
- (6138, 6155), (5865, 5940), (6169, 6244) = 0.014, 17.3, 16.7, 16.8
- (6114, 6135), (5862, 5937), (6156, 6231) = -0.007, 17.3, 17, 16.7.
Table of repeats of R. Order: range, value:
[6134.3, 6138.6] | 17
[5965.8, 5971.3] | 17.7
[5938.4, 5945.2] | 17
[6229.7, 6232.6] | 16.8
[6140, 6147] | 16.2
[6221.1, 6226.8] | 16.8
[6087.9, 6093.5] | 17.2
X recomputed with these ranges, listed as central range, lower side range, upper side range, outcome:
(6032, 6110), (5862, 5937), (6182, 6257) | -0.9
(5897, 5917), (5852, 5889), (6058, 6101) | 0.6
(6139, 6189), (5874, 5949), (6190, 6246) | 0.7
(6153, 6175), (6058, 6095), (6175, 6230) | 0.7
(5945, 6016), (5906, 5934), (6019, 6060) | -0.5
